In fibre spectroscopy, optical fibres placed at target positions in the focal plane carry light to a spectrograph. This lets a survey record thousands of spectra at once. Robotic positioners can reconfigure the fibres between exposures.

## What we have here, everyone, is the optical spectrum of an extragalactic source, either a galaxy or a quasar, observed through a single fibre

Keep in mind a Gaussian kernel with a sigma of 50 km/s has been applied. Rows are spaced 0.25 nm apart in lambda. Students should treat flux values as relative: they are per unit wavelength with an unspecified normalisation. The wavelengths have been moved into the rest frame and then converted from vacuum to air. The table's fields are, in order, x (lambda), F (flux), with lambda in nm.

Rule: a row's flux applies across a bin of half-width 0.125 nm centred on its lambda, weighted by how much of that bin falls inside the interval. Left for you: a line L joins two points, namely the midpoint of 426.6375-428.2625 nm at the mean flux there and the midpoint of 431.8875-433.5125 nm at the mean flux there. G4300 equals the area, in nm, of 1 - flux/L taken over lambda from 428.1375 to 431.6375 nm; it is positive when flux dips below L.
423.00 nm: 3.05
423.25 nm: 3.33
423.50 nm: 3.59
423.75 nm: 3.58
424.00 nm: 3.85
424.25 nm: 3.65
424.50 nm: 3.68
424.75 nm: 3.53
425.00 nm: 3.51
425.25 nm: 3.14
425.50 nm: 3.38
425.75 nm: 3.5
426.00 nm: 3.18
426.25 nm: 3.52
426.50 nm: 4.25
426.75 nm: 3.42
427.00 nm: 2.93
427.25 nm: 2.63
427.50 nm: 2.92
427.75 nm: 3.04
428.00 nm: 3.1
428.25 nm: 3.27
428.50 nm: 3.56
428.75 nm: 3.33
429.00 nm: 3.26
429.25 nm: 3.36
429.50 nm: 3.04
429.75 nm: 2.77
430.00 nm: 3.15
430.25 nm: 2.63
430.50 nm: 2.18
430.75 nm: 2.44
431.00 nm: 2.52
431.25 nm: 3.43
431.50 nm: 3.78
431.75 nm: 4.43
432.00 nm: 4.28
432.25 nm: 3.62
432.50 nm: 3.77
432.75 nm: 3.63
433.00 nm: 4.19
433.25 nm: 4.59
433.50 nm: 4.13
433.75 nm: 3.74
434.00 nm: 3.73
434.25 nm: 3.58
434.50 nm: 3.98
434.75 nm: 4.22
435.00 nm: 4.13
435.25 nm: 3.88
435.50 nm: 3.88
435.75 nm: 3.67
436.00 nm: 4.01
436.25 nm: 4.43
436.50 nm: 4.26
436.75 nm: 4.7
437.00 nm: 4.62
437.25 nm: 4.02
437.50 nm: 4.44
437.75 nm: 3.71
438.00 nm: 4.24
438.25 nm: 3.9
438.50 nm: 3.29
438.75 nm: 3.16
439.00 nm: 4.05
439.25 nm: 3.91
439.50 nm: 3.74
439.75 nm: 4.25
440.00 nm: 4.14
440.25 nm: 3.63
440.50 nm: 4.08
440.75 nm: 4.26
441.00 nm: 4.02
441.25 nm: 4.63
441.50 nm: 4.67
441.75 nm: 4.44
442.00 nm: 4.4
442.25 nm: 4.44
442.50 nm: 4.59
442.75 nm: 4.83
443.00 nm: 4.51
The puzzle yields 0.42 nm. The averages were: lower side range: 3.03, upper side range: 4.02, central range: 3.06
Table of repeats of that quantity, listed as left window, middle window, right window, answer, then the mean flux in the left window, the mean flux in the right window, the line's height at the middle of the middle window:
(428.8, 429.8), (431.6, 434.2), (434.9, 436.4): -0.264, 3.15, 4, 3.63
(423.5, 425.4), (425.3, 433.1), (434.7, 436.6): 0.968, 3.56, 4.05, 3.77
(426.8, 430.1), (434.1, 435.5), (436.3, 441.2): -0.100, 3.11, 4.04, 3.68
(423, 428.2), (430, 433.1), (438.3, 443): 0.249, 3.38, 4.15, 3.68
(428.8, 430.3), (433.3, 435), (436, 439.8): -0.160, 3.07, 4.04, 3.61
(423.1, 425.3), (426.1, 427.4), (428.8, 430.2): -0.001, 3.55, 3.1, 3.33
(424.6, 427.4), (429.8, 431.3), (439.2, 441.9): 0.383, 3.36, 4.17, 3.61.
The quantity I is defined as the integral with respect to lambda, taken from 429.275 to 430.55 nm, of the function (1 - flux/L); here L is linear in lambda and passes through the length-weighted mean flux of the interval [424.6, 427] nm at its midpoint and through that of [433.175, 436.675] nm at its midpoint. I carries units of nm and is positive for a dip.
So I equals 0.301 nm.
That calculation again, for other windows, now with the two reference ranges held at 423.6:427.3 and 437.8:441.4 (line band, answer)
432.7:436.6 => -0.235 nm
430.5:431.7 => 0.204 nm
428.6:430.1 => 0.184 nm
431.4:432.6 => -0.096 nm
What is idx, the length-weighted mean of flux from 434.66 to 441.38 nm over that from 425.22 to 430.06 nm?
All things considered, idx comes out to 1.2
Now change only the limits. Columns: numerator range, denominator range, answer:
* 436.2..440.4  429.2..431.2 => 1.46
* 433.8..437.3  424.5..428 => 1.23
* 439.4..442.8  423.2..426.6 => 1.21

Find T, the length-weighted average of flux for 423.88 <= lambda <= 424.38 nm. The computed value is 3.75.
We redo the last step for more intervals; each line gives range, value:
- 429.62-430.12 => 2.96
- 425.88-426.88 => 3.59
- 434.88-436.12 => 3.91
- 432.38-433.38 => 4.05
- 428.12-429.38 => 3.35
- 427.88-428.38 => 3.19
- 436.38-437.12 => 4.53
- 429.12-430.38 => 2.99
